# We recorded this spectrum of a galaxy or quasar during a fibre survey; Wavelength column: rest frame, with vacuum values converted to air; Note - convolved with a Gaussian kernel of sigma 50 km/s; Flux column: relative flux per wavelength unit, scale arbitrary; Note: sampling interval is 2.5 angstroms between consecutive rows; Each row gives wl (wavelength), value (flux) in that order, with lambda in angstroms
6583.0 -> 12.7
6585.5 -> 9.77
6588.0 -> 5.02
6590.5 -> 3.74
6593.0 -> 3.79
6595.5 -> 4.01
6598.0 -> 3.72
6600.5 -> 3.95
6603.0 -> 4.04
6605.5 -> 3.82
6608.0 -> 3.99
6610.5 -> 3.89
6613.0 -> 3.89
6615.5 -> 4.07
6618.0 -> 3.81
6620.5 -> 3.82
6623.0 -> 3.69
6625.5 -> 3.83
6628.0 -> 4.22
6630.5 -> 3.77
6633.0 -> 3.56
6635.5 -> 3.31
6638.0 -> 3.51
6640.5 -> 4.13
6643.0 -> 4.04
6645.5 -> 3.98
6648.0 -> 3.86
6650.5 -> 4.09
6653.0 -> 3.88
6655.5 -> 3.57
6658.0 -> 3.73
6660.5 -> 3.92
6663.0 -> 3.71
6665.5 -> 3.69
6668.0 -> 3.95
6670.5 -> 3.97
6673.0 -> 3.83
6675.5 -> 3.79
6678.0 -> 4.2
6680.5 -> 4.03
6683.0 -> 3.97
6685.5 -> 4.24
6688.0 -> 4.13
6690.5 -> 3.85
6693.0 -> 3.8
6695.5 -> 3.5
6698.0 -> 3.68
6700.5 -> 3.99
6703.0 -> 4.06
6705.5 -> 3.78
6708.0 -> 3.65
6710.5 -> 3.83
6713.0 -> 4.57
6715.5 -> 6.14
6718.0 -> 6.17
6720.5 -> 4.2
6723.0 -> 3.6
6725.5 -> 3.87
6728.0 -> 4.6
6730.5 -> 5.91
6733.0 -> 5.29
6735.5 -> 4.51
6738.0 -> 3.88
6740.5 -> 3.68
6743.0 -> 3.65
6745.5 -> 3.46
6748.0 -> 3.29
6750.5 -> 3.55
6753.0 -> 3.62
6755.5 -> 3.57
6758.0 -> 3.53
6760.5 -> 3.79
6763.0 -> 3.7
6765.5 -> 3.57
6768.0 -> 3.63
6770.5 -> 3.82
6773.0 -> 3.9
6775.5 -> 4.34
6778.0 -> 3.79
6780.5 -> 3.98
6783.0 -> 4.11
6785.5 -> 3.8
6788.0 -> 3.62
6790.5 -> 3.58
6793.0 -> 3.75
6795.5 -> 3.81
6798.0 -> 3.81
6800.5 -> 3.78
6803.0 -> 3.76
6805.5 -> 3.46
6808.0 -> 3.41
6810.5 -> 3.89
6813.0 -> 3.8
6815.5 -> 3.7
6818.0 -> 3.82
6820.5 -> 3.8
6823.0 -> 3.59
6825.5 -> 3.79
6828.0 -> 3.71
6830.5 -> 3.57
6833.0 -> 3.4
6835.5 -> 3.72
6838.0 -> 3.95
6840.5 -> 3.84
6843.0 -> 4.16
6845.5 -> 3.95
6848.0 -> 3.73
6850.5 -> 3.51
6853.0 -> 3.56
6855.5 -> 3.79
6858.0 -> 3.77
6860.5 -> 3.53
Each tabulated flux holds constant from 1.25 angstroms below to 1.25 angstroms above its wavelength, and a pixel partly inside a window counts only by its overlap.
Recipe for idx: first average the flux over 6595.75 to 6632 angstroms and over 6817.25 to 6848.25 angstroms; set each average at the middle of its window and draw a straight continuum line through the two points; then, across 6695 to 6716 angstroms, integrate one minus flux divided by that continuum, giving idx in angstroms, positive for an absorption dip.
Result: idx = -1.3 angstroms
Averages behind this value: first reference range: 3.89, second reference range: 3.77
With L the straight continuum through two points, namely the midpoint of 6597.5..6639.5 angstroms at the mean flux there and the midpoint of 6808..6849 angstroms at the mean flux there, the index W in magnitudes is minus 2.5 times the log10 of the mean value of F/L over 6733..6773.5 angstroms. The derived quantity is 0.01 mag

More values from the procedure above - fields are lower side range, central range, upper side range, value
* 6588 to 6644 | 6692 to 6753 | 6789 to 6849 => -0.10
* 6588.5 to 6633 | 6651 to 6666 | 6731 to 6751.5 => 0.05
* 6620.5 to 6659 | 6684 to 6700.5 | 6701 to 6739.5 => 0.11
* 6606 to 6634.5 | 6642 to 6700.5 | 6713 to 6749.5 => 0.06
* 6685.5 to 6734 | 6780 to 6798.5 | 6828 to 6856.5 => 0.05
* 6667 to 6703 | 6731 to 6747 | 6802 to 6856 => -0.08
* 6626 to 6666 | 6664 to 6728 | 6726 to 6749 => -0.01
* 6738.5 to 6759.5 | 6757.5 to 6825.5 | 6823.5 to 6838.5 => -0.04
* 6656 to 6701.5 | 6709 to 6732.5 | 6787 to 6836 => -0.24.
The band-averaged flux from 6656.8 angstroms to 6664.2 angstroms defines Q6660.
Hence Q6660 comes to 3.79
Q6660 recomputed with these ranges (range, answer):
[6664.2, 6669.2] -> 3.82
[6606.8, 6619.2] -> 3.93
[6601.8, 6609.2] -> 3.95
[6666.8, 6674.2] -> 3.92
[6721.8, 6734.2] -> 4.66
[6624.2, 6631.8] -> 3.94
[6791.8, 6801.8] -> 3.79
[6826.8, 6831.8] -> 3.64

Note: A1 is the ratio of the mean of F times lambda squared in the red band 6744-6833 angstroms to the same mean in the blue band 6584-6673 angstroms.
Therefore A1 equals 0.96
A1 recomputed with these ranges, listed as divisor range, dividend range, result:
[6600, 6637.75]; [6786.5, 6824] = 1.02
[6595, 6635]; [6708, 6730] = 1.23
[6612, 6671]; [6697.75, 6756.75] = 1.12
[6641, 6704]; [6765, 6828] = 1.00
